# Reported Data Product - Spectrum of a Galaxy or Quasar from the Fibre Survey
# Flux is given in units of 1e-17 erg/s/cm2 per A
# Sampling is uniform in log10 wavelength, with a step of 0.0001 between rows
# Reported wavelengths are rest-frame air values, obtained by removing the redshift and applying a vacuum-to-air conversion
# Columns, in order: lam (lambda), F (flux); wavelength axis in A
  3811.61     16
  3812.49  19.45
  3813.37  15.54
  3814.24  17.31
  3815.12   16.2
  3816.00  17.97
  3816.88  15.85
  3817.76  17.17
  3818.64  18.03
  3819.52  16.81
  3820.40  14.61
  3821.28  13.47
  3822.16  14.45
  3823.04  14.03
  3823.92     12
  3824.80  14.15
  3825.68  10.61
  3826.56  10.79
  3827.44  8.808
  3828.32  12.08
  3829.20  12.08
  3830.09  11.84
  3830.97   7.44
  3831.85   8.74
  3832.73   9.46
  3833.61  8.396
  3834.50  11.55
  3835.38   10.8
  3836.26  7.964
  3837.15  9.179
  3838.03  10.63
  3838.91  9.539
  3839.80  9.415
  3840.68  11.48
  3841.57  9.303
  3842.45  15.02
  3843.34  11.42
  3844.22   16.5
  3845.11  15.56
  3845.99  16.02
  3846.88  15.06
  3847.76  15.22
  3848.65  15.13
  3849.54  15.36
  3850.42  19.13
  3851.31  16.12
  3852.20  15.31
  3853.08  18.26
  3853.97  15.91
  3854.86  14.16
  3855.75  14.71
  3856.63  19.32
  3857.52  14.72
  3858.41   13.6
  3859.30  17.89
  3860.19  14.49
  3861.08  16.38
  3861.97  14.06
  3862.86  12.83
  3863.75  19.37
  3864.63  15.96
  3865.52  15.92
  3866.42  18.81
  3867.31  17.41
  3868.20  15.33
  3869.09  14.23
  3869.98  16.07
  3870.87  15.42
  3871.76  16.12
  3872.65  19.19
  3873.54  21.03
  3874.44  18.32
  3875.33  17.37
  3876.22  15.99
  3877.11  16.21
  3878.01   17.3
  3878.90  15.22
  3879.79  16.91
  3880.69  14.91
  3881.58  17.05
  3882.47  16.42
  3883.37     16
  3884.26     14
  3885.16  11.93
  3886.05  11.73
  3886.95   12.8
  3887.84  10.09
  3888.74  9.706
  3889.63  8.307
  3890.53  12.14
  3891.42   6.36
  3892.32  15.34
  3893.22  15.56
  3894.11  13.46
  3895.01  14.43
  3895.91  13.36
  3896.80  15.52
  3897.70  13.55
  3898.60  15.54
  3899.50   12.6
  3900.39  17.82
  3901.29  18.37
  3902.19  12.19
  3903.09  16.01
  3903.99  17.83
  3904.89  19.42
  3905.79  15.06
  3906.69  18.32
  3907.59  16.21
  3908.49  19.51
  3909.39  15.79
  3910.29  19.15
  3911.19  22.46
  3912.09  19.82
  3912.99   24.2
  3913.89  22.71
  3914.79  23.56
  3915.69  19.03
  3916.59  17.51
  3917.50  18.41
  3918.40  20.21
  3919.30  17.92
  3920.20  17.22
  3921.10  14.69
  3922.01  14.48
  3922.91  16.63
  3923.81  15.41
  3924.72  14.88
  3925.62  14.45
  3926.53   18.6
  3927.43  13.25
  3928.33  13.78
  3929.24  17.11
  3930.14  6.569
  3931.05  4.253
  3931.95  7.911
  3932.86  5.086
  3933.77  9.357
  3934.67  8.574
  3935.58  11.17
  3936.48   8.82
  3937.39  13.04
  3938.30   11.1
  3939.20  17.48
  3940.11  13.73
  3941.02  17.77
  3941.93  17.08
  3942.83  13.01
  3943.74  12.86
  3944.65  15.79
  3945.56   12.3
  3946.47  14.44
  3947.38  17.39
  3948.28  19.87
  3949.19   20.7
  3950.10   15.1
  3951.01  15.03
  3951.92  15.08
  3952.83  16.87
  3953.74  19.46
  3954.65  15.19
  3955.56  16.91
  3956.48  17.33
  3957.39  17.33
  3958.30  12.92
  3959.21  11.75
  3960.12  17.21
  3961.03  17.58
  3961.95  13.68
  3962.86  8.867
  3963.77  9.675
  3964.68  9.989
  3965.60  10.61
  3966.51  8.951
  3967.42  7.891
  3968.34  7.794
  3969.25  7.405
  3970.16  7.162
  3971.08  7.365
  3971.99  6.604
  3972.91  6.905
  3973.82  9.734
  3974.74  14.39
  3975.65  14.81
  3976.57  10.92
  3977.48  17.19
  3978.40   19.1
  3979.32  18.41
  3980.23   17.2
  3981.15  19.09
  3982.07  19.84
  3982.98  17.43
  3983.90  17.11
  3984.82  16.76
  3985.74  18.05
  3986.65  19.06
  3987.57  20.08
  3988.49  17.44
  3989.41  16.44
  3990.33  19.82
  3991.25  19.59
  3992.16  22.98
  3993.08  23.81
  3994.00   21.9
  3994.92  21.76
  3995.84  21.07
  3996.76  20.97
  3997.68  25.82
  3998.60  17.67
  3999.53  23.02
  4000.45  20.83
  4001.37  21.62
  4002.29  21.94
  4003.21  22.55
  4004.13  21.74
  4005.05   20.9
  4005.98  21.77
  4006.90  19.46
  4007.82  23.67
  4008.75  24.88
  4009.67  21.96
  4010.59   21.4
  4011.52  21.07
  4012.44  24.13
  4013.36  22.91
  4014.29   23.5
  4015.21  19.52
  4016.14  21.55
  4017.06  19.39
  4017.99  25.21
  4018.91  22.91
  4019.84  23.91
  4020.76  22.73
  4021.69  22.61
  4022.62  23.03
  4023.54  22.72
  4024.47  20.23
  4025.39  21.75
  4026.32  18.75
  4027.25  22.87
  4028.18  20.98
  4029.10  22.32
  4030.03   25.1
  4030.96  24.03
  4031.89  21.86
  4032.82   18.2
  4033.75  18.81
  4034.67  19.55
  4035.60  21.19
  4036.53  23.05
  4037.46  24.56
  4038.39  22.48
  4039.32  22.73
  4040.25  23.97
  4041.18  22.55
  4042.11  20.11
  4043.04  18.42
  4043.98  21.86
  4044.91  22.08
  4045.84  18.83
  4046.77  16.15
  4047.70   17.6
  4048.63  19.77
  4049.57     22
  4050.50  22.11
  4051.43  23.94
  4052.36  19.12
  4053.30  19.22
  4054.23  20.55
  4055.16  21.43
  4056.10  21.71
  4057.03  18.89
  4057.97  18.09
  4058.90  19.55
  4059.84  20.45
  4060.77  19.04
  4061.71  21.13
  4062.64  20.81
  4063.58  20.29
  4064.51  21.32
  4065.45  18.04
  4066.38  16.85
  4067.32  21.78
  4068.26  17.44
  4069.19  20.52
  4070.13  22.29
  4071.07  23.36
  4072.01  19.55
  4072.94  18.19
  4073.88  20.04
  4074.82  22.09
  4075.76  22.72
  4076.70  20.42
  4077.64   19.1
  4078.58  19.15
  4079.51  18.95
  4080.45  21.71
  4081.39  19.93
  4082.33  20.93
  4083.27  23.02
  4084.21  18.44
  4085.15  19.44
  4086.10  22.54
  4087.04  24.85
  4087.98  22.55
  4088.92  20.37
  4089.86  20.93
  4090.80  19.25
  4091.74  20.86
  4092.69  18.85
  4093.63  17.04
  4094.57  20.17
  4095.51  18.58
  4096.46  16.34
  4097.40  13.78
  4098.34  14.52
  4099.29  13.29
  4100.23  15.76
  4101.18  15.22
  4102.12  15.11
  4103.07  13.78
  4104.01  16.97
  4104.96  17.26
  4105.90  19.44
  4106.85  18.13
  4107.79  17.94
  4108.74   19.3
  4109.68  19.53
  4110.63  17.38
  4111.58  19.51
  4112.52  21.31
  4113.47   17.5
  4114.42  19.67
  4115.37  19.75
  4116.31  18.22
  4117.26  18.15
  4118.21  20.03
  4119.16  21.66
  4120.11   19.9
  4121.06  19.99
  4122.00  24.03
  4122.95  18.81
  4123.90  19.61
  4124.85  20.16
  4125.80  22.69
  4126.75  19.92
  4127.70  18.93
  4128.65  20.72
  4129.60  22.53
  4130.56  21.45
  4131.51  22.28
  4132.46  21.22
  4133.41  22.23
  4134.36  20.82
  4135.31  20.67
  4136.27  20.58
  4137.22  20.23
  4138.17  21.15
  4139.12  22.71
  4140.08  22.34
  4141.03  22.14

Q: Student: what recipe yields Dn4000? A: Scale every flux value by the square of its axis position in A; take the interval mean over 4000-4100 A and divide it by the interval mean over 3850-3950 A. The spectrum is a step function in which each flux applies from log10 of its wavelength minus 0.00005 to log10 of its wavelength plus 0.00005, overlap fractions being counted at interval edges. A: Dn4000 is 1.5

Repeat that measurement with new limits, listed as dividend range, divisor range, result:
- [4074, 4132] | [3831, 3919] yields 1.42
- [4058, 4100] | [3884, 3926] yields 1.35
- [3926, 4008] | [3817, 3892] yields 1.17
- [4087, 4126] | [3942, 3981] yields 1.47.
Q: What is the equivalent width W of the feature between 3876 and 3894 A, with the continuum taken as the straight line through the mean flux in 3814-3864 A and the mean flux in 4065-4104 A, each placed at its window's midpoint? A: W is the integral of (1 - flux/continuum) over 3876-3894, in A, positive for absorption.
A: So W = 1.3 A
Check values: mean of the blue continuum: 13.7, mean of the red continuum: 19.2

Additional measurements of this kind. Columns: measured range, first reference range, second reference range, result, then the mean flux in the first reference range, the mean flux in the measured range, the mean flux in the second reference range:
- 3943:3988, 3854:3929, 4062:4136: 7.7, 16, 14.3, 19.6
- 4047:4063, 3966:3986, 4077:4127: -3.2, 13.1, 20.3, 19.1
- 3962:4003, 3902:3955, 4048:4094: 3.5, 15.6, 16.1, 20.4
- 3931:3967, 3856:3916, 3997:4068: 9.2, 16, 13.6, 21.3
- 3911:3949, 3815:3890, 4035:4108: 2.6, 14.3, 15.1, 19.8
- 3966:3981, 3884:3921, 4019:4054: 5.9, 16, 11.5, 21.4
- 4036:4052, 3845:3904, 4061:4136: -2.4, 15.3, 21.3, 19.6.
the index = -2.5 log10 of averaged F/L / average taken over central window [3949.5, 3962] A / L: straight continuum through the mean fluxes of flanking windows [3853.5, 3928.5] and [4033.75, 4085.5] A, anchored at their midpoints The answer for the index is 0.12 mag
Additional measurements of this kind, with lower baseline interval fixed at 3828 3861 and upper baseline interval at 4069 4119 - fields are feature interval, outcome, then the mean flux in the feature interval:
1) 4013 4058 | -0.20 mag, 21.4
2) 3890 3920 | -0.15 mag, 16.9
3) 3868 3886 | -0.16 mag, 16.2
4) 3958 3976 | 0.46 mag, 10.5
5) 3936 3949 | 0.06 mag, 14.7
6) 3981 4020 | -0.24 mag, 21.1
